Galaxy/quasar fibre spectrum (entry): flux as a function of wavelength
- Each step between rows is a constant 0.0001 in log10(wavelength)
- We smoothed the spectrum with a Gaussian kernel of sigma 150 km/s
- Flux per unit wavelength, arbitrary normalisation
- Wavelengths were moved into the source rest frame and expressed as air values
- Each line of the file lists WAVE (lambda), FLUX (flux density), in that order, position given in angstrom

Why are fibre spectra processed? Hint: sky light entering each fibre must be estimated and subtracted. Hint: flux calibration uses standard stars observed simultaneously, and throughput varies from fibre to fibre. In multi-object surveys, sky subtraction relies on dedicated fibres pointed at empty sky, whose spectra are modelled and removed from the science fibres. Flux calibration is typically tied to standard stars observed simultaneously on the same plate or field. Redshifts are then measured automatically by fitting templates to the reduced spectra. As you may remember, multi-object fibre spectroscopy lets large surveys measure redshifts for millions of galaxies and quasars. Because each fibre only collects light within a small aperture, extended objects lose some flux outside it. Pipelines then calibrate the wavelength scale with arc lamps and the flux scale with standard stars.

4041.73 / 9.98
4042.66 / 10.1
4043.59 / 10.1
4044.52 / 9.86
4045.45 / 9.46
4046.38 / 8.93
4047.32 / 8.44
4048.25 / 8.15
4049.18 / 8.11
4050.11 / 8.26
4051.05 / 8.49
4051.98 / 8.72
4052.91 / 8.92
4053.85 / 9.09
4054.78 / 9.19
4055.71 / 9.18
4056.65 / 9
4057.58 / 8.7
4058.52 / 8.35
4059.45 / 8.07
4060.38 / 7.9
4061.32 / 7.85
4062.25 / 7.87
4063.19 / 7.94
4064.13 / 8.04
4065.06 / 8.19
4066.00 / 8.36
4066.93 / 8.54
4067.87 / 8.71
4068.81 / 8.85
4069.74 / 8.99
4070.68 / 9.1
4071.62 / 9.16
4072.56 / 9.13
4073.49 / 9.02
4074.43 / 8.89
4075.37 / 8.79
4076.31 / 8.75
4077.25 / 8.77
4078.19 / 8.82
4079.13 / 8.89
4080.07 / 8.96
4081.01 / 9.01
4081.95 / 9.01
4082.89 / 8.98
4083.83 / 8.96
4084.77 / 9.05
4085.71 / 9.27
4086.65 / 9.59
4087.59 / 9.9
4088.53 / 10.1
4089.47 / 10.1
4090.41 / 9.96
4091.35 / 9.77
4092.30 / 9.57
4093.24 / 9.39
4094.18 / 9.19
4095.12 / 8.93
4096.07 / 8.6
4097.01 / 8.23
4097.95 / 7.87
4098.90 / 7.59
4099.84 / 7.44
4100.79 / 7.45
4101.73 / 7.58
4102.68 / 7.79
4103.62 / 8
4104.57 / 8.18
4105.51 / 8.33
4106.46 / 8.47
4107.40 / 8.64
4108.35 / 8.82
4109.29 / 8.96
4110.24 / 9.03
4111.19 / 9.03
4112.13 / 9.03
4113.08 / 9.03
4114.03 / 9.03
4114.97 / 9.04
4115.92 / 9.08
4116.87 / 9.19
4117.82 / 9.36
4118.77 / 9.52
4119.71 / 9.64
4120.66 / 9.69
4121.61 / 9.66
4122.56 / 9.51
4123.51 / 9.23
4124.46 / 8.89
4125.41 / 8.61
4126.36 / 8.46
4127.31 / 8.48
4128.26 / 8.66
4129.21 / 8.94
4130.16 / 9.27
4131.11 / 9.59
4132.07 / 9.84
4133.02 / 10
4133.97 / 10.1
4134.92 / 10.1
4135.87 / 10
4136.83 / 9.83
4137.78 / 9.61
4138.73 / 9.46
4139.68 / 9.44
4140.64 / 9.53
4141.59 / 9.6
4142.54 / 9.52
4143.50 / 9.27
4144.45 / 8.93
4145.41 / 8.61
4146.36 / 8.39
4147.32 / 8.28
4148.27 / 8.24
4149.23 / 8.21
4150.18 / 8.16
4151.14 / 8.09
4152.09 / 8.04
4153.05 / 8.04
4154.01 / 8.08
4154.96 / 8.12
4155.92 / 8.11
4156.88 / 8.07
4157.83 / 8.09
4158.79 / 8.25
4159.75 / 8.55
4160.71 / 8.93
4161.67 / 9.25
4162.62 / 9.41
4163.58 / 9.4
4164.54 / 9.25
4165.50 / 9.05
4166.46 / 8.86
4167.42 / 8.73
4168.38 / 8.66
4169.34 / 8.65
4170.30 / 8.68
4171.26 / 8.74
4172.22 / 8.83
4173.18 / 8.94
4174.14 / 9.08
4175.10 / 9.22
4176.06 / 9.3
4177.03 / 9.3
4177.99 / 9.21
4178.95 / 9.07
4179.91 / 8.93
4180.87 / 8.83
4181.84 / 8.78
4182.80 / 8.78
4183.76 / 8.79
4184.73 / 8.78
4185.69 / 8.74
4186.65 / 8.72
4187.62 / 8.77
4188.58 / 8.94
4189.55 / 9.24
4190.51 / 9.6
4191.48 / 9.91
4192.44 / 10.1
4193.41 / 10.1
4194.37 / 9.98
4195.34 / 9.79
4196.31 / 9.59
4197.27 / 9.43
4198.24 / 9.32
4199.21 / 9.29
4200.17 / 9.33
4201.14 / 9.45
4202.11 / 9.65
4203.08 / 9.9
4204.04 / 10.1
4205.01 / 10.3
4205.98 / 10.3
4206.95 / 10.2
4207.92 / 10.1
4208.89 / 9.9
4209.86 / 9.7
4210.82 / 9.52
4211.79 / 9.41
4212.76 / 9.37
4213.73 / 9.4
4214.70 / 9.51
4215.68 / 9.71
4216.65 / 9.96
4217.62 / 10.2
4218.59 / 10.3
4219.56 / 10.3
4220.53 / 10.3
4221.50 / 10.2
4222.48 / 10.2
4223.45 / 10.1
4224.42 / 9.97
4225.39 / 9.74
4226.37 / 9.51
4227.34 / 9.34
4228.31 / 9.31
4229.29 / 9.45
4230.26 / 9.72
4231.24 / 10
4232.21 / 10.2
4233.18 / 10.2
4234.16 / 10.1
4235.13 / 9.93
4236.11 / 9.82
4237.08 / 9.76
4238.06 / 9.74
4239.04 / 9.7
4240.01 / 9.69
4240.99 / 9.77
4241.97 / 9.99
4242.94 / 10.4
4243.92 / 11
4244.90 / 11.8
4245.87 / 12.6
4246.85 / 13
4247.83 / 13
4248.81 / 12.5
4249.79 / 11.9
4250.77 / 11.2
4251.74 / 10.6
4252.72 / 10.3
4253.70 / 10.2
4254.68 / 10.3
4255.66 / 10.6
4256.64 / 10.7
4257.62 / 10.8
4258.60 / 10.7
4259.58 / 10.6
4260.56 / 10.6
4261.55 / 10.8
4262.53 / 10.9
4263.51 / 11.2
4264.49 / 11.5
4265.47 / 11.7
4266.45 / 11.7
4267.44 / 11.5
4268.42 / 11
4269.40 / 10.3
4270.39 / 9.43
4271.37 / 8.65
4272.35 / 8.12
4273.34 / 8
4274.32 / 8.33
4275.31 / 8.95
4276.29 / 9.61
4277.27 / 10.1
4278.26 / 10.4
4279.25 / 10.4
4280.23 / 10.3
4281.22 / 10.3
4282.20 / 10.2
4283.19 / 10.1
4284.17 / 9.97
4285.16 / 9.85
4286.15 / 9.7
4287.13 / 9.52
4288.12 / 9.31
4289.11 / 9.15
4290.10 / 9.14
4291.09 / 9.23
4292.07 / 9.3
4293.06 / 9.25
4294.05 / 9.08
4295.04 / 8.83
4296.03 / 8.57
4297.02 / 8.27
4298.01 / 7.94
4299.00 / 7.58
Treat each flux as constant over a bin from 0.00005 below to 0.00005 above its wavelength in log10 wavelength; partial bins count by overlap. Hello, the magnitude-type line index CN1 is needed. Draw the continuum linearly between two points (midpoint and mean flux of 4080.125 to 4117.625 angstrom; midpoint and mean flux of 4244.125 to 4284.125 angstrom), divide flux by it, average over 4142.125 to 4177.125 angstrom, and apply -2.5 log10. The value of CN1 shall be 0.099 mag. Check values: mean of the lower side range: 8.86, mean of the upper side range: 10.6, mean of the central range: 8.67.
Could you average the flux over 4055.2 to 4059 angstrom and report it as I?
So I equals 8.81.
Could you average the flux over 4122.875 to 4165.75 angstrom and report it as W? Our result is 8.93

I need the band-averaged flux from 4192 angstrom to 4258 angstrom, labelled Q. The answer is 10.2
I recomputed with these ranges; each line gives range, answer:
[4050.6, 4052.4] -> 8.62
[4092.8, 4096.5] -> 9.03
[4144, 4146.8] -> 8.64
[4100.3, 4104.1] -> 7.69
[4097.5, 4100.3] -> 7.63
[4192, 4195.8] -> 9.98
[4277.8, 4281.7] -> 10.3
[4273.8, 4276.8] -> 8.98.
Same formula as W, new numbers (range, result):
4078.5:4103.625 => 8.87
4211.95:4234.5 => 9.86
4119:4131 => 9.12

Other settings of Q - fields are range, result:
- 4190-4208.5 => 9.81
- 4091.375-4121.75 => 8.74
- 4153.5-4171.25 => 8.68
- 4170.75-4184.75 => 8.98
